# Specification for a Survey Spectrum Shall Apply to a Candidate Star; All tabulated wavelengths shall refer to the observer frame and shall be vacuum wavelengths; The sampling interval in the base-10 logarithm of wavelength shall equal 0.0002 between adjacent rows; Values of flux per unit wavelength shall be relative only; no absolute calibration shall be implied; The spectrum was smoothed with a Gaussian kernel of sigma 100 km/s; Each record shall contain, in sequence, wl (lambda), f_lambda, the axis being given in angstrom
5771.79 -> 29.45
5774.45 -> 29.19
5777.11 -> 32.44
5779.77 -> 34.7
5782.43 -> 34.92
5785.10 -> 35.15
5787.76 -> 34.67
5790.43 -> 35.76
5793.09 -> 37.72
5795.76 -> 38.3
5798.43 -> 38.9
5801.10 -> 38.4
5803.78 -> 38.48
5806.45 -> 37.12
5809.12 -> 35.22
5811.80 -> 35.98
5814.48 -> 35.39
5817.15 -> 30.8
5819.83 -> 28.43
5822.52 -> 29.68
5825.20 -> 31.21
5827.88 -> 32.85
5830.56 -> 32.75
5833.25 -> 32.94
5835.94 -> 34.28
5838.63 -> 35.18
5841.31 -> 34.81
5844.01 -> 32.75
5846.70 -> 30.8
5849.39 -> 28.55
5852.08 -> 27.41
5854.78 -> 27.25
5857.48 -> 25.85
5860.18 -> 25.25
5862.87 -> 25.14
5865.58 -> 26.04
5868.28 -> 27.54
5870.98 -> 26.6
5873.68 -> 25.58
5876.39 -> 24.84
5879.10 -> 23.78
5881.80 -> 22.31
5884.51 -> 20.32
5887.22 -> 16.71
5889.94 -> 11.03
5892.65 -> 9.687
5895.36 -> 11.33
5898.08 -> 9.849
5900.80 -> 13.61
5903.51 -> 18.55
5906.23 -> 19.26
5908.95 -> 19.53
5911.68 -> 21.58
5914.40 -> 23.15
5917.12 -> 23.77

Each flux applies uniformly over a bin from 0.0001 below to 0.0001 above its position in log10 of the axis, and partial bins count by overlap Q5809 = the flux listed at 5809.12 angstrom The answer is 35.22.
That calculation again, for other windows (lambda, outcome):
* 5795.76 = 38.3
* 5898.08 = 9.849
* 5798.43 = 38.9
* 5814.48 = 35.39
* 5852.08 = 27.41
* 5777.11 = 32.44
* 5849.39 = 28.55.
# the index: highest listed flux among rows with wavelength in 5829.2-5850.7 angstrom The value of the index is 35.18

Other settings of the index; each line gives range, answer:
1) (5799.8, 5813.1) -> 38.48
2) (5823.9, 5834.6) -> 32.94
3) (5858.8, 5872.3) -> 27.54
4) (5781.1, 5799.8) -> 38.9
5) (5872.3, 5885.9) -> 25.58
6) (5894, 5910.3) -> 19.53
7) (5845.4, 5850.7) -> 30.8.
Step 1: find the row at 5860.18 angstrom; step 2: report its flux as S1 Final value 25.25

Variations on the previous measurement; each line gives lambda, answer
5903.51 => 18.55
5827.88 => 32.85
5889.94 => 11.03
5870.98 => 26.6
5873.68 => 25.58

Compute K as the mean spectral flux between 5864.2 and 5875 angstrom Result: 26.4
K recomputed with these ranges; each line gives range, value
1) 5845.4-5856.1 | 28.5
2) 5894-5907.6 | 14.5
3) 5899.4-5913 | 18.5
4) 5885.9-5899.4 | 11.7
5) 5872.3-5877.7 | 25.2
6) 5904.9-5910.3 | 19.4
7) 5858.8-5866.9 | 25.5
